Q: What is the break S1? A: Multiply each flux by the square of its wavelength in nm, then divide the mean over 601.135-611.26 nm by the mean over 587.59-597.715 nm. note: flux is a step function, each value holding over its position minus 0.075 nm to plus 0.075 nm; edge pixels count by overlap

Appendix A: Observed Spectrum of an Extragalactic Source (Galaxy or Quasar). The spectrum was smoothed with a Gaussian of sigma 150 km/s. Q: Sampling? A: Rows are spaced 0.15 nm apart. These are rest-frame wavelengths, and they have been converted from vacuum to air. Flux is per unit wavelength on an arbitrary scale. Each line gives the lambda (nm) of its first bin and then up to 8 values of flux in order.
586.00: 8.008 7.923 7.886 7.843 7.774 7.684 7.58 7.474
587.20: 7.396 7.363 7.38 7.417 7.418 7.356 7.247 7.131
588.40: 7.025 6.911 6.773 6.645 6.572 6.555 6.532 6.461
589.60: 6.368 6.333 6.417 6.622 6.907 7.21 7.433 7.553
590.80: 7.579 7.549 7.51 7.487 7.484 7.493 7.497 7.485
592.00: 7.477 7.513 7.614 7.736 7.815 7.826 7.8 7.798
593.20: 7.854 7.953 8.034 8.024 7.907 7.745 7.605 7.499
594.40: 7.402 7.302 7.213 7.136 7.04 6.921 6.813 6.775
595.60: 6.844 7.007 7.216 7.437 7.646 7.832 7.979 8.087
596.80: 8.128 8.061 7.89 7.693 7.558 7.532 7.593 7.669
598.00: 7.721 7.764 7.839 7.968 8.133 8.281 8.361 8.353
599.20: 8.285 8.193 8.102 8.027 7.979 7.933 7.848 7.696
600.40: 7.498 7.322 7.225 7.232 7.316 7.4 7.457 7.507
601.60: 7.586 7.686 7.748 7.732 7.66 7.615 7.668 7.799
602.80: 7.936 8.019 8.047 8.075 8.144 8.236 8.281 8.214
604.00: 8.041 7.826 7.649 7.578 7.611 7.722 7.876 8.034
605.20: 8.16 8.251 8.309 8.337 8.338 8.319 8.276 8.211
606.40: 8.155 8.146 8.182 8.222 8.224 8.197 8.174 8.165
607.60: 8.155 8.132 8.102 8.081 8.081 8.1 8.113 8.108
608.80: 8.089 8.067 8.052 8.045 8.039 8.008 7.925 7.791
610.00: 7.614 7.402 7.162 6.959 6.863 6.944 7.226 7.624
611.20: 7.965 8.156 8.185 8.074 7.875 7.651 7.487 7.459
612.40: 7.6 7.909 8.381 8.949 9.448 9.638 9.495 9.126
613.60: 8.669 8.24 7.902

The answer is 1.1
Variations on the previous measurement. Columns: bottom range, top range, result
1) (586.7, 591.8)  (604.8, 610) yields 1.21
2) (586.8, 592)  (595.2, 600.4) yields 1.12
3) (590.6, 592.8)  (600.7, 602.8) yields 1.03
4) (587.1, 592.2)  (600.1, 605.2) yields 1.14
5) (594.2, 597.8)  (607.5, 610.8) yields 1.10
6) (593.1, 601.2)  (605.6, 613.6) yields 1.10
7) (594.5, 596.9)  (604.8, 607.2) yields 1.16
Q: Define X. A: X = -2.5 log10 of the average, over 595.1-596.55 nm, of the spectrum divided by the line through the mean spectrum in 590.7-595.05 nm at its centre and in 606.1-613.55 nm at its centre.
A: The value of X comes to 0.06 mag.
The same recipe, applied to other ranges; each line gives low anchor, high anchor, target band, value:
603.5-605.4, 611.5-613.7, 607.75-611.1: 0.06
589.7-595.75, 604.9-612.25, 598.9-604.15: -0.02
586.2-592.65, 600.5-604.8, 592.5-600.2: -0.03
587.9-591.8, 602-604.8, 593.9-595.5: 0.02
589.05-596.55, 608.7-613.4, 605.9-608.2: -0.05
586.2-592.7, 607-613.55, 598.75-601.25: -0.02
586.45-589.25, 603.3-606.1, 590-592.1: 0.00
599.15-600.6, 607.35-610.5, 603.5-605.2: 0.00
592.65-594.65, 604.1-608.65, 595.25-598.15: 0.04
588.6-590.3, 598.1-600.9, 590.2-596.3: -0.06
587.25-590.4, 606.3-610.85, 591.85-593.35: -0.09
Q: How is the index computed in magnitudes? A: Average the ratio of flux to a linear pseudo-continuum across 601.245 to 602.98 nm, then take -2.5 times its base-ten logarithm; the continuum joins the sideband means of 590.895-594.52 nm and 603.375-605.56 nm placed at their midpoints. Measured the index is 0.03 mag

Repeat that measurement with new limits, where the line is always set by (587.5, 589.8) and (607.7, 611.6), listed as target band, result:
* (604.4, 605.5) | -0.05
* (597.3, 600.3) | -0.09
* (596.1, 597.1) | -0.10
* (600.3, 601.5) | 0.01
